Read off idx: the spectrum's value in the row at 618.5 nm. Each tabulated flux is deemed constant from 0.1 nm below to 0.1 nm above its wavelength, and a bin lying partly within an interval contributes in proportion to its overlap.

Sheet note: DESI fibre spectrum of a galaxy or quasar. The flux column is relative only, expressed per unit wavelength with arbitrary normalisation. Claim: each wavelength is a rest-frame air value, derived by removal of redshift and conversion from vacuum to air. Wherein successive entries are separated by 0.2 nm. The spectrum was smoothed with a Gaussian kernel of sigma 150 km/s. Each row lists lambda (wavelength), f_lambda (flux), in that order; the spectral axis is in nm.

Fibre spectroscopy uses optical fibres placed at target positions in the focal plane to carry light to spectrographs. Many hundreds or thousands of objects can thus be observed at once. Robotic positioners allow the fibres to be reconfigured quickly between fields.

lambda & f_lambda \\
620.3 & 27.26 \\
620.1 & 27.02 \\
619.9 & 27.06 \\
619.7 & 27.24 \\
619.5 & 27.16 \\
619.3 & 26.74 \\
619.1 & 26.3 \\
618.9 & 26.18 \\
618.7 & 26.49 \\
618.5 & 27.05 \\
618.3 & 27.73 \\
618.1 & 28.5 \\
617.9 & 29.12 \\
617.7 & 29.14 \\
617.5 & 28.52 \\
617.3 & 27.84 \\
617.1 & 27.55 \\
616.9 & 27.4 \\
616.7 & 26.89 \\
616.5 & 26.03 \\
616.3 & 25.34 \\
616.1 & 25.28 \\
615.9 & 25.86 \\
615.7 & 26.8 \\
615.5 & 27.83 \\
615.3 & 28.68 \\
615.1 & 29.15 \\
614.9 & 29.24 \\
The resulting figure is 27.05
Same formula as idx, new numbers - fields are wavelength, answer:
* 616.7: 26.89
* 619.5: 27.16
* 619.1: 26.3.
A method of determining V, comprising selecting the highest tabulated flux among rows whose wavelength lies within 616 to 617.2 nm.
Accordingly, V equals 27.55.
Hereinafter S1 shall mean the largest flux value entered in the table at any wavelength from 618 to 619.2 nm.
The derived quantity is 28.5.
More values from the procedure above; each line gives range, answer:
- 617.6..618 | 29.14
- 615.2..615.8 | 28.68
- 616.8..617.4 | 27.84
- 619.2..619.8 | 27.24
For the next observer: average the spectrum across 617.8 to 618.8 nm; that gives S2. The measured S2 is 27.8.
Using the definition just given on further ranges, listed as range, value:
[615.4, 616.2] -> 26.4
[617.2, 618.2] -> 28.6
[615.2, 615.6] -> 28.3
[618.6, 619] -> 26.3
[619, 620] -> 26.9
